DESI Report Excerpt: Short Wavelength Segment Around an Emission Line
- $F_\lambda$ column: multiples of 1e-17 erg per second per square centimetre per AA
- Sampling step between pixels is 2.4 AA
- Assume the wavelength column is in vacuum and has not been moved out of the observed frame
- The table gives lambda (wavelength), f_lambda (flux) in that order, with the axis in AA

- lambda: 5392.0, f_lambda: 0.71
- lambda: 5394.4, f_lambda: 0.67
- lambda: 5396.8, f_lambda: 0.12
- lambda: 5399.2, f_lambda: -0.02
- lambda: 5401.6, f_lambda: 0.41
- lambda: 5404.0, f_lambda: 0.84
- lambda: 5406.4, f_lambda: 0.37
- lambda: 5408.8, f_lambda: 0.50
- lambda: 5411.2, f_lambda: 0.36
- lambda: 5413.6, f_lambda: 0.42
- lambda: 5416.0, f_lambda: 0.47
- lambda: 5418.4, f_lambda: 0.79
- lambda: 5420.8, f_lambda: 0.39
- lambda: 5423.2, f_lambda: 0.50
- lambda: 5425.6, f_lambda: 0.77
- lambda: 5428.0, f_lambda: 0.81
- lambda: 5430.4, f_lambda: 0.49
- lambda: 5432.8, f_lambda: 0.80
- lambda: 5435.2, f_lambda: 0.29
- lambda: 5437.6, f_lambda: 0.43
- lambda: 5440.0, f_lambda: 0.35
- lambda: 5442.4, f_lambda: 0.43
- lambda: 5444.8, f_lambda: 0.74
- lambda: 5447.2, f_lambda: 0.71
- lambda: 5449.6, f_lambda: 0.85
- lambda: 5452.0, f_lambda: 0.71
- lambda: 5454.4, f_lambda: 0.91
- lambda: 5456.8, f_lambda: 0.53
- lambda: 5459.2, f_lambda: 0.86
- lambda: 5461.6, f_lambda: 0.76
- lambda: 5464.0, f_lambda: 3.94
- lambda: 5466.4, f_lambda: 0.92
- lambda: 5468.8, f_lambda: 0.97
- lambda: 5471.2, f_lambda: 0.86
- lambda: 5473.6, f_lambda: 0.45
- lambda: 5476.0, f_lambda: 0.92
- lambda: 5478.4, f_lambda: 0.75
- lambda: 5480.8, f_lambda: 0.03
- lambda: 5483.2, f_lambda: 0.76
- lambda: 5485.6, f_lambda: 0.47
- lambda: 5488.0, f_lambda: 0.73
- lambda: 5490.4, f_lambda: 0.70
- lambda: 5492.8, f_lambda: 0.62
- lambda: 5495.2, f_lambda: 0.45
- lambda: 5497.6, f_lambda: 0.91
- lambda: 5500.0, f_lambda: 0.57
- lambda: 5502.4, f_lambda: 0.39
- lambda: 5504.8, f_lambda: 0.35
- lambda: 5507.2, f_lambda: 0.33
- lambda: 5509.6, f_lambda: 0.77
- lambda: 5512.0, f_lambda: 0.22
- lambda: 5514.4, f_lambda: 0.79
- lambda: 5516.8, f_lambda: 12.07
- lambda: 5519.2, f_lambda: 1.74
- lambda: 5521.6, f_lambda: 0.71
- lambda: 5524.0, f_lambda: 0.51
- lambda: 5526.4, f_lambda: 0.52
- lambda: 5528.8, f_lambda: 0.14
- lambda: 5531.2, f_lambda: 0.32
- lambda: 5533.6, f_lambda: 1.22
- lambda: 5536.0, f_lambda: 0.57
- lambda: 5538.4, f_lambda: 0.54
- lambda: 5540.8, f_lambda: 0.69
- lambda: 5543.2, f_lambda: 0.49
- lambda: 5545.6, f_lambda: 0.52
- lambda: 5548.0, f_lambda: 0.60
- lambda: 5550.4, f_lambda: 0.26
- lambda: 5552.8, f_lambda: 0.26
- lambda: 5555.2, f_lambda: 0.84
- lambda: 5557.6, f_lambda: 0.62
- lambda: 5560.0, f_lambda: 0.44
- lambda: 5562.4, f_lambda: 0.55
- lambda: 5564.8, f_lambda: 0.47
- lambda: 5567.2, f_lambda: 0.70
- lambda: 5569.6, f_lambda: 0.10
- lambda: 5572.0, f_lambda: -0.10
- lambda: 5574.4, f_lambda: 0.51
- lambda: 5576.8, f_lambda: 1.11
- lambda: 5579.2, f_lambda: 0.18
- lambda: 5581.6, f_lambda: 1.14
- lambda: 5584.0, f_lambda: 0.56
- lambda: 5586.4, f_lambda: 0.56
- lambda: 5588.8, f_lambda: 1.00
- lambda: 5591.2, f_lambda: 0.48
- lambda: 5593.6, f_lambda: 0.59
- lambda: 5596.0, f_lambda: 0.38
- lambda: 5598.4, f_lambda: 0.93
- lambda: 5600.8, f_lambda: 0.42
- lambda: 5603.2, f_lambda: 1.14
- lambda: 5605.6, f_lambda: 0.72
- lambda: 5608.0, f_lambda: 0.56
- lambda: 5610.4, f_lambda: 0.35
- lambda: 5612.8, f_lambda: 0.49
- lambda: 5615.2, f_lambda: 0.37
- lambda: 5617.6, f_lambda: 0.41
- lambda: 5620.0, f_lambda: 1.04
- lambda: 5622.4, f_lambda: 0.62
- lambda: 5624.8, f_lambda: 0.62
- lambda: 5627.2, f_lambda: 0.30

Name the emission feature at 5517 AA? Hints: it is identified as [O III]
